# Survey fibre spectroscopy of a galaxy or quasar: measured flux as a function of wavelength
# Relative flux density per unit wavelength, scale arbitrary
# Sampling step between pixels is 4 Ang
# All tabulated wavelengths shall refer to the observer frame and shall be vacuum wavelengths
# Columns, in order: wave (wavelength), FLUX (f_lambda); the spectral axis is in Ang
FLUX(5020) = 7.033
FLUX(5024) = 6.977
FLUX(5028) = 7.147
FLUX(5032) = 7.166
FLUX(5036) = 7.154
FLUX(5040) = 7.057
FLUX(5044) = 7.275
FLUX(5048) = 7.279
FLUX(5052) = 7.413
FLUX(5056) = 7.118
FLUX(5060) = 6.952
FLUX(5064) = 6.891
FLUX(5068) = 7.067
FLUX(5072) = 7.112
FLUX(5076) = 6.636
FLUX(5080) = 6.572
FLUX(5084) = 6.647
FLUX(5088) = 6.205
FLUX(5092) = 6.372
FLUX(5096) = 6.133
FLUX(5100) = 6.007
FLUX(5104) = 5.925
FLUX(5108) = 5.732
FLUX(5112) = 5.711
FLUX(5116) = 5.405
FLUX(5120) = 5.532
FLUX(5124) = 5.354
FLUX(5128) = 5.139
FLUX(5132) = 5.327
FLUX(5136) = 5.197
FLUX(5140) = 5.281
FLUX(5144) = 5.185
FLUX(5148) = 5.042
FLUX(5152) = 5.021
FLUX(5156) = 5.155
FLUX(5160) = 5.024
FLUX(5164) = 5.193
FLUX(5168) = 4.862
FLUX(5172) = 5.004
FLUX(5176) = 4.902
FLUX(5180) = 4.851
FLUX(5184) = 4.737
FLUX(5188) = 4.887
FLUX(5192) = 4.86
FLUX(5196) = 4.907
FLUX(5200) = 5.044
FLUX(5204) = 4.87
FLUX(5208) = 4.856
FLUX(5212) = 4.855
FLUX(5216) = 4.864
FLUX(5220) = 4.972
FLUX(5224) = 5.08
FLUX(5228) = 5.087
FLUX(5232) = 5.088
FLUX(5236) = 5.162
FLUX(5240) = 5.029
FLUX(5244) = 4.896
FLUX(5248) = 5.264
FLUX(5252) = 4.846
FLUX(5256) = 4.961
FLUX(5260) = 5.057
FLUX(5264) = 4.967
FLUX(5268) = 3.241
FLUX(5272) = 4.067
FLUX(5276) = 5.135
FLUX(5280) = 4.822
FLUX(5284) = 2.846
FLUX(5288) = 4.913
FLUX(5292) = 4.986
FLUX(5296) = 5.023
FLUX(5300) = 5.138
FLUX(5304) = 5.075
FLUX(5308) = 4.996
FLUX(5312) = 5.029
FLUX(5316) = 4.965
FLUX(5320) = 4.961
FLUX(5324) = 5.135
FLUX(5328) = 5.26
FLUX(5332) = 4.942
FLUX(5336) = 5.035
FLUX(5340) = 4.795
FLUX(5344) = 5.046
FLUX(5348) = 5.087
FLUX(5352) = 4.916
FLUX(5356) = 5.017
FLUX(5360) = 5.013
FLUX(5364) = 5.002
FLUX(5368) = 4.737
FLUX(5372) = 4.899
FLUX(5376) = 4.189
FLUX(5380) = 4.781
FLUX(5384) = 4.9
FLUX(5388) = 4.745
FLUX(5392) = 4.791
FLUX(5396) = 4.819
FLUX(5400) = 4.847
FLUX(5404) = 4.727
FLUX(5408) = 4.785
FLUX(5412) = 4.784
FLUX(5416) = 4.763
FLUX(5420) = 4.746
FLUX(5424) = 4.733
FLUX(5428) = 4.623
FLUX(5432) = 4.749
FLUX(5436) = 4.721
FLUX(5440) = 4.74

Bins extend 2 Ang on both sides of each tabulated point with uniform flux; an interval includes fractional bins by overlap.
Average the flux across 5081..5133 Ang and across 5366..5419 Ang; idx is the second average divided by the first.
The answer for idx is 0.81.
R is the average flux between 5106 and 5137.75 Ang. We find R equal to 5.43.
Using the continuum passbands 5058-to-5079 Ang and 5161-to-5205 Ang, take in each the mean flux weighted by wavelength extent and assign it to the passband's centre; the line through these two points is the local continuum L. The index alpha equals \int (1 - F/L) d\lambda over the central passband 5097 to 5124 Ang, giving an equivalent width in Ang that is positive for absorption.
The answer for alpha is 2.09 Ang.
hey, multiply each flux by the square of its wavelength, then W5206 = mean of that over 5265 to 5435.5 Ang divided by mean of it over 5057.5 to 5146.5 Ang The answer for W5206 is 0.9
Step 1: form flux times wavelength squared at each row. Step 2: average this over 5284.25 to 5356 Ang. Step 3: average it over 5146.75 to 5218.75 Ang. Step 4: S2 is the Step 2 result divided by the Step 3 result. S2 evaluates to 1.06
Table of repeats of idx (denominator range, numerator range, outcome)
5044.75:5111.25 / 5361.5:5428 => 0.72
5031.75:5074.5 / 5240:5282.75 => 0.66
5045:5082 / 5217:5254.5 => 0.72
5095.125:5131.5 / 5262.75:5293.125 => 0.77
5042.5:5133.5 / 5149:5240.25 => 0.78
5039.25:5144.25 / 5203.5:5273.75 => 0.78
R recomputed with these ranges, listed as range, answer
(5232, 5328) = 4.82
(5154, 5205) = 4.95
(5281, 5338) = 4.88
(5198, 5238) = 4.99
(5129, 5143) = 5.25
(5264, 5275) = 4.03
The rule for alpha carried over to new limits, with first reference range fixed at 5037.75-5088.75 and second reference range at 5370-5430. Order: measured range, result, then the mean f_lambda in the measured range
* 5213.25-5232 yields 2.9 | 5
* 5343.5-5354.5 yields 0.1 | 5.01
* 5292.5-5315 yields 1.4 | 5.04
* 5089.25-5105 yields 1.4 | 6.13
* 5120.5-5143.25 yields 4.3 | 5.27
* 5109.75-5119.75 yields 1.6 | 5.56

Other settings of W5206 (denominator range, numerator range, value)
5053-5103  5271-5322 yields 0.78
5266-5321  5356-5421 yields 1.07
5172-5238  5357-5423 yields 1.04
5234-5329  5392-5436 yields 1.04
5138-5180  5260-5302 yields 0.94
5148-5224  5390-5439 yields 1.05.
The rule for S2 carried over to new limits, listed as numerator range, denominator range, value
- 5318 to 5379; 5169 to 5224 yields 1.07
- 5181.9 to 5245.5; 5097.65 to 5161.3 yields 0.95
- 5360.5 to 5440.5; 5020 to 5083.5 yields 0.77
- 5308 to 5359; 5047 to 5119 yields 0.85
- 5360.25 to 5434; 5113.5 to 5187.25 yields 1.02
